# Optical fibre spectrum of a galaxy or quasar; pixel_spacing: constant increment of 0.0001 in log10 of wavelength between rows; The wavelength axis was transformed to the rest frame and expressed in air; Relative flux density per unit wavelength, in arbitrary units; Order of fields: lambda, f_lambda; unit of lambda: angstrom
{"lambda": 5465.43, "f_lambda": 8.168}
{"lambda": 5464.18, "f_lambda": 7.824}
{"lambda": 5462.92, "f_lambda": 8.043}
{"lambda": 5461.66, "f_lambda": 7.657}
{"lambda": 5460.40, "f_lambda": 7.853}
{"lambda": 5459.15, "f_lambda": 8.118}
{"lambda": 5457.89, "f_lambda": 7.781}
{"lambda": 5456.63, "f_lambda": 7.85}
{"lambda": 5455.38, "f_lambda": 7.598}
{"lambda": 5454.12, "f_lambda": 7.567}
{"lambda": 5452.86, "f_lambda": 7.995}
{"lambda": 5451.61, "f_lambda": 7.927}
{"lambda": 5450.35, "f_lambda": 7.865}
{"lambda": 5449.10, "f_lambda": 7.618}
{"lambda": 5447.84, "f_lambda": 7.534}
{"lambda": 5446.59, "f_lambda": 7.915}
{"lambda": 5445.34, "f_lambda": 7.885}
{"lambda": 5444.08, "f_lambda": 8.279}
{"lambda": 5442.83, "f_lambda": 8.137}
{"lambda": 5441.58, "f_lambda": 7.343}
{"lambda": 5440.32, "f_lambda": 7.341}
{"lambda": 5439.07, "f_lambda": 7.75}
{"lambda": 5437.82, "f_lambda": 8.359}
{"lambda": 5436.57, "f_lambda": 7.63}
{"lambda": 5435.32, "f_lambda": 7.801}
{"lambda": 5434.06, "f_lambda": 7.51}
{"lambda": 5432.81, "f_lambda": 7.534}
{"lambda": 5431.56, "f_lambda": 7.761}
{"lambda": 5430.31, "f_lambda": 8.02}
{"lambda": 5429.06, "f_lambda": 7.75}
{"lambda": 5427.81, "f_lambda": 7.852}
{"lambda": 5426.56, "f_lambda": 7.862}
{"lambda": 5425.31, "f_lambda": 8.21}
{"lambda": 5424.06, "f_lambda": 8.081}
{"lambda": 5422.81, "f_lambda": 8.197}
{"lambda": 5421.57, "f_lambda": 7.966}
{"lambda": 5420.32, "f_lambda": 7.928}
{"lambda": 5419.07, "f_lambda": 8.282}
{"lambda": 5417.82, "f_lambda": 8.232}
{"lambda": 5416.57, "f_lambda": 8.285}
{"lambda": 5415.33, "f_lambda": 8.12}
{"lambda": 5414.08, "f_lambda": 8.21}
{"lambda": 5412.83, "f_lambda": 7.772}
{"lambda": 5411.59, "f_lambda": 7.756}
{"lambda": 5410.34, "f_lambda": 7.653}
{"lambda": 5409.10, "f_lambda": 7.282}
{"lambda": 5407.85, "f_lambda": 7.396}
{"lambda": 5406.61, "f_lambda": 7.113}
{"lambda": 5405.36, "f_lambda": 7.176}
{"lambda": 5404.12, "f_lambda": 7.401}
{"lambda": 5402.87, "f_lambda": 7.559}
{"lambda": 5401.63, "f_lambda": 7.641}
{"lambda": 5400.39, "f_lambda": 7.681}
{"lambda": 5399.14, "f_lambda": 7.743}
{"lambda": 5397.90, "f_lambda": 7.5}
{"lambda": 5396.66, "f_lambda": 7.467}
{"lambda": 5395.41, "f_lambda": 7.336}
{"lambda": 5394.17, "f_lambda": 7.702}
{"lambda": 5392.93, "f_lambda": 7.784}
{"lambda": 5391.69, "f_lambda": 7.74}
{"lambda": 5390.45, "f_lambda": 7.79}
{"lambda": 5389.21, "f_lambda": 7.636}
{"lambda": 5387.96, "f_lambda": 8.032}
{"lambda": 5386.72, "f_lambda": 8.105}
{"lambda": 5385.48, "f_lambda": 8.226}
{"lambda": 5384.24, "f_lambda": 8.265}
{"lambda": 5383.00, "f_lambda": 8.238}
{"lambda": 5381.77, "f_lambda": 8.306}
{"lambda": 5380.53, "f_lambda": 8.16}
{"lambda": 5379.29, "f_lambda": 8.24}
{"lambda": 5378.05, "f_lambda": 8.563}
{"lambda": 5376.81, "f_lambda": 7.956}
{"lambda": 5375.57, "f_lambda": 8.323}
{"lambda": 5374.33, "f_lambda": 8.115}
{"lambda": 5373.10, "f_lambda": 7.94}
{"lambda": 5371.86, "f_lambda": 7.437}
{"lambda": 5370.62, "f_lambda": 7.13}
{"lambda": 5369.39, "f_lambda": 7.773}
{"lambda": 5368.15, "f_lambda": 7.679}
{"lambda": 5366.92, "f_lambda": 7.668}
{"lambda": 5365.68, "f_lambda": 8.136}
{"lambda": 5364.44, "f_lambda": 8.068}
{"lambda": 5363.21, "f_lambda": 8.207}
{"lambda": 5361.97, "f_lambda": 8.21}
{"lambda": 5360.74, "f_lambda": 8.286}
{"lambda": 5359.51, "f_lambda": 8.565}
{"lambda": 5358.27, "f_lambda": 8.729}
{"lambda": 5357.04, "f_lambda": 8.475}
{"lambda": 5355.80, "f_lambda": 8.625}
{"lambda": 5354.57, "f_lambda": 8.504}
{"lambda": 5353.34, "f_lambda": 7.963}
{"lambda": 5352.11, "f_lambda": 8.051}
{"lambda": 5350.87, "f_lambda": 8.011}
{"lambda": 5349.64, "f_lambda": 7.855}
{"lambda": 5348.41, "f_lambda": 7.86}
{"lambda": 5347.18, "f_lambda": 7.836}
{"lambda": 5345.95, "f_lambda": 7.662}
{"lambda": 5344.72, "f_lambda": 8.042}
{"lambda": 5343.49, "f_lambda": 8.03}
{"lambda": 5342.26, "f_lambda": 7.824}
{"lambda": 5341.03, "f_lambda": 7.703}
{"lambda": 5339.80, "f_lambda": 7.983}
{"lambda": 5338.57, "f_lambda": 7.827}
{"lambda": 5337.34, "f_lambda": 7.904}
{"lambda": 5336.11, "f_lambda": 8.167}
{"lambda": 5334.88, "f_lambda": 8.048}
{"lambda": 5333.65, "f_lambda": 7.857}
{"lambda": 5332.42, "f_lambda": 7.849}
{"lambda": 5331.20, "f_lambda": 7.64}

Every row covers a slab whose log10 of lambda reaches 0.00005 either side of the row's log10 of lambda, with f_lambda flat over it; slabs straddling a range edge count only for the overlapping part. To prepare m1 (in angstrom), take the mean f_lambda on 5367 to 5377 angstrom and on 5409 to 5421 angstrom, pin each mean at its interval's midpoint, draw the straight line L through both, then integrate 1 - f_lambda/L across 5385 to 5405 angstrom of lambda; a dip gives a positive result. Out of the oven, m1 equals 0.5 angstrom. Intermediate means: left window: 7.78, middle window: 7.7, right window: 7.98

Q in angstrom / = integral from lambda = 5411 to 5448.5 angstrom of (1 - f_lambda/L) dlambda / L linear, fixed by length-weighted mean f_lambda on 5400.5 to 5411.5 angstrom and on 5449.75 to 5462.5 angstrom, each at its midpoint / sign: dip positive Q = -1.4 angstrom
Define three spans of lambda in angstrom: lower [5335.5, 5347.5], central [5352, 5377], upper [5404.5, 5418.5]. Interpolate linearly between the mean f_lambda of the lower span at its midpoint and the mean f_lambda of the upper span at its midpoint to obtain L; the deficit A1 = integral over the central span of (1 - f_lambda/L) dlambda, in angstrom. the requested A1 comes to -0.79 angstrom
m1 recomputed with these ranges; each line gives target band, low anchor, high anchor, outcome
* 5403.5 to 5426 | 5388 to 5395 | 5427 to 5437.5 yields -0.3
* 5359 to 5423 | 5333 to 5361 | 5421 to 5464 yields 0.7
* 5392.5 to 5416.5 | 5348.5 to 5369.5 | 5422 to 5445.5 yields 1.1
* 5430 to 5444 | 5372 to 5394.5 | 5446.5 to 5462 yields 0.2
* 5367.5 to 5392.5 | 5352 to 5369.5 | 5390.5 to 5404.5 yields -0.3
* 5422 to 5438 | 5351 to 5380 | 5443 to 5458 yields 0.0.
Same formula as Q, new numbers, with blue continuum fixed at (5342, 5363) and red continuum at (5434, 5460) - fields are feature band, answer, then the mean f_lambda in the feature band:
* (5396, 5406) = 0.6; 7.51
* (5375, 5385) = -0.2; 8.26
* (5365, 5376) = 0.4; 7.79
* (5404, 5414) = 0.6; 7.49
